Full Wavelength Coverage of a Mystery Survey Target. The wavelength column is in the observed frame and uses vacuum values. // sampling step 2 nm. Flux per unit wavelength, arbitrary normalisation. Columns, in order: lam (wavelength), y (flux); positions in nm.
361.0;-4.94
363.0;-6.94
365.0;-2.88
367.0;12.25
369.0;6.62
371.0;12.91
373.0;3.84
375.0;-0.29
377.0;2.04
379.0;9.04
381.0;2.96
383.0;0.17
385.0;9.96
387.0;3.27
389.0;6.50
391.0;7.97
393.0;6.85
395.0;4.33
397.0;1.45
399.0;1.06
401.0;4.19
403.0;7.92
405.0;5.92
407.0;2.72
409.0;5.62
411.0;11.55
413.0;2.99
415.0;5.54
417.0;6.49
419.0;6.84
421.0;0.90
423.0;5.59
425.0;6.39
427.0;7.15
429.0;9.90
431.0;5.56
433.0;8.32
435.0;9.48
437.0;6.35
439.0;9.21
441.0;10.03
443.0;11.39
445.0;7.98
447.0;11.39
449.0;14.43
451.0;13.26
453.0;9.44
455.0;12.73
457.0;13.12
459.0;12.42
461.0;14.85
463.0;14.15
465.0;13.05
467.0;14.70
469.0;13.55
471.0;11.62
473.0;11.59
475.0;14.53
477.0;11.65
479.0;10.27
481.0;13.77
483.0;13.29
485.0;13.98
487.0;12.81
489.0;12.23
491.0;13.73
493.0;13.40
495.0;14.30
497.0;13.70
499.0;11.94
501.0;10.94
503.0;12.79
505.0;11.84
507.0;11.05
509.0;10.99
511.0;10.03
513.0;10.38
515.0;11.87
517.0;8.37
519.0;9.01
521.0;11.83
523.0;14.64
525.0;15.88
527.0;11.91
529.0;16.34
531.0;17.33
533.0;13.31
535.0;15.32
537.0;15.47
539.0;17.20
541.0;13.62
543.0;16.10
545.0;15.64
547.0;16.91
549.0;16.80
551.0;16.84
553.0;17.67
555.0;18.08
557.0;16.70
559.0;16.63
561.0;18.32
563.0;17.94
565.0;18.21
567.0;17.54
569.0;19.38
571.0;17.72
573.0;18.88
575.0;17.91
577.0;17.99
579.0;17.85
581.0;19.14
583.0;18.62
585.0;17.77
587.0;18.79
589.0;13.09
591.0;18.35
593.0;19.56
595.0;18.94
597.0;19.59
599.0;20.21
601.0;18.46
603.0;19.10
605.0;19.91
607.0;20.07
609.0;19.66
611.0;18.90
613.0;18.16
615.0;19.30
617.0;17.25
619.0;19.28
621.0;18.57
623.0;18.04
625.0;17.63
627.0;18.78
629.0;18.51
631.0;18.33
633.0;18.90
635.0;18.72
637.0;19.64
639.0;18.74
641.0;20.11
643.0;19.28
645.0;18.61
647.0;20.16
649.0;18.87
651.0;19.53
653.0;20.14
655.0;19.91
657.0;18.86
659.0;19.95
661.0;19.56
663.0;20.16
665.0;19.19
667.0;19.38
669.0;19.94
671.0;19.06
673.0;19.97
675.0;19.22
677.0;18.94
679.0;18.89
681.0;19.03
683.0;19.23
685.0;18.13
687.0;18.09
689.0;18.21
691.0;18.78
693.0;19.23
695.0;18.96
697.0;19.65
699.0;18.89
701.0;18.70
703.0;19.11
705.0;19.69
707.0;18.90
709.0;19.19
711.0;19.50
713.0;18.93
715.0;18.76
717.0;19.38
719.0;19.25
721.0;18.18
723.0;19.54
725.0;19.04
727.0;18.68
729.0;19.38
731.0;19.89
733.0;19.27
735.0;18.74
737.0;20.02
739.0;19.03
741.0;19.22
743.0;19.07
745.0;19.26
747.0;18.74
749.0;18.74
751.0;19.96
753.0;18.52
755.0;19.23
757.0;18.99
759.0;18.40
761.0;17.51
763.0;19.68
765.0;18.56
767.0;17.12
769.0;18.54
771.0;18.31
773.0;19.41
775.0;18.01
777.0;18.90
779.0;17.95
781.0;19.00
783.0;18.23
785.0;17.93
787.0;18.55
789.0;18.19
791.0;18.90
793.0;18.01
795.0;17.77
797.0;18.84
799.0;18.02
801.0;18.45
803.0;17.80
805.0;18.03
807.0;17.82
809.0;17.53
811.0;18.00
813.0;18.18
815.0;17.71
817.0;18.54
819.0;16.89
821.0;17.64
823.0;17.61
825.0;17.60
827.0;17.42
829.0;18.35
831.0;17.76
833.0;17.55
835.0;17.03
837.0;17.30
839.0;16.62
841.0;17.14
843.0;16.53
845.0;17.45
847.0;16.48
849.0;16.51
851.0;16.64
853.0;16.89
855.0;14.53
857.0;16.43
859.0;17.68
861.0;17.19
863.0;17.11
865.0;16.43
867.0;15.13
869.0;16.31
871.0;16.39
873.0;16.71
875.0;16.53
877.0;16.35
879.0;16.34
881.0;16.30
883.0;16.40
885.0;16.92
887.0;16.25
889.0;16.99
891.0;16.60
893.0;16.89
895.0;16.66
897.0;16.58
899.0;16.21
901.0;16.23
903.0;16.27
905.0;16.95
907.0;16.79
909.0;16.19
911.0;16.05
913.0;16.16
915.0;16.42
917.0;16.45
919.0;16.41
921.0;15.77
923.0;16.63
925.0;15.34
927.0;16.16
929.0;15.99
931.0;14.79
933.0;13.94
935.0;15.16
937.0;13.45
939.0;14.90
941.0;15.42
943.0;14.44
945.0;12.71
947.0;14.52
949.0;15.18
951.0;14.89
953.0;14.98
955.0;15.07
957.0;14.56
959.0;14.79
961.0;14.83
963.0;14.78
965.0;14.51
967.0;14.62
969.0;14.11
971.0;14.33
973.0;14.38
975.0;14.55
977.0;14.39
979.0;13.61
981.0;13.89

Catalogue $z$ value 0.00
